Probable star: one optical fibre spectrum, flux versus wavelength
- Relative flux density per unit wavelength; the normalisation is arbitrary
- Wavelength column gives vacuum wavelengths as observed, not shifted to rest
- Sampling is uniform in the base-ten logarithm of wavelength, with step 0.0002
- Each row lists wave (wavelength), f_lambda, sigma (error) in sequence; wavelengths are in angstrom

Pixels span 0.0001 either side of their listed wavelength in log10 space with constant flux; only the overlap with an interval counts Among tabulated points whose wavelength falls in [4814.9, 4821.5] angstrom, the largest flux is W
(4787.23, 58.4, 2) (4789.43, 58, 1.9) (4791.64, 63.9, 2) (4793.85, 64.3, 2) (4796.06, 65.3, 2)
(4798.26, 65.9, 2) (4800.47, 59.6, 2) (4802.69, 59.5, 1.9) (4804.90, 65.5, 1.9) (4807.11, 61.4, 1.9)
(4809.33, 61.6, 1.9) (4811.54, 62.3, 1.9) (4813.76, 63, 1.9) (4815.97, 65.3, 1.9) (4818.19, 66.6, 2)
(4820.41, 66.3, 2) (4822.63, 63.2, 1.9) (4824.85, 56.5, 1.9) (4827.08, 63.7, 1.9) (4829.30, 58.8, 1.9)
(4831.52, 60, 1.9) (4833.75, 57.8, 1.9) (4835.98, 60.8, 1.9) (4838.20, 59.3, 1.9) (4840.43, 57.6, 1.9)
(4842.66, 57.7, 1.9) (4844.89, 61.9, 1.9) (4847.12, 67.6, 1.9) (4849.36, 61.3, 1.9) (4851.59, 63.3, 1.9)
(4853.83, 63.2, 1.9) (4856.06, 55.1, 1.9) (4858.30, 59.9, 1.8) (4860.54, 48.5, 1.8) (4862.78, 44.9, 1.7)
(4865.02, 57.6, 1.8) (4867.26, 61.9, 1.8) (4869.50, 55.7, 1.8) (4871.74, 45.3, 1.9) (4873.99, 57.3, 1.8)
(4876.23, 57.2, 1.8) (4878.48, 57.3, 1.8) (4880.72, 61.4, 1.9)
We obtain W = 66.6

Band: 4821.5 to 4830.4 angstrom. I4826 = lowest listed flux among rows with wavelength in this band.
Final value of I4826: 56.5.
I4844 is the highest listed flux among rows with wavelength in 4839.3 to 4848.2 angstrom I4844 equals 67.6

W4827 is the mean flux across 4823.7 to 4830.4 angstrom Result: 59.7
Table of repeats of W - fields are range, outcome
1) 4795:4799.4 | 65.9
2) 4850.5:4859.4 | 63.3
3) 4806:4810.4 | 61.6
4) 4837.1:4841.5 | 59.3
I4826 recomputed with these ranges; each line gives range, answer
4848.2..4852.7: 61.3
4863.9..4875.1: 45.3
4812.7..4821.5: 63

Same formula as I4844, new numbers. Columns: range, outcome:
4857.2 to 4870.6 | 61.9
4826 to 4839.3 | 63.7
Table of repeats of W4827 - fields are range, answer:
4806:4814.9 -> 62.1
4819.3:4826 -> 62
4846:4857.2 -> 62.1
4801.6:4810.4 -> 62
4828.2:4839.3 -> 59.4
